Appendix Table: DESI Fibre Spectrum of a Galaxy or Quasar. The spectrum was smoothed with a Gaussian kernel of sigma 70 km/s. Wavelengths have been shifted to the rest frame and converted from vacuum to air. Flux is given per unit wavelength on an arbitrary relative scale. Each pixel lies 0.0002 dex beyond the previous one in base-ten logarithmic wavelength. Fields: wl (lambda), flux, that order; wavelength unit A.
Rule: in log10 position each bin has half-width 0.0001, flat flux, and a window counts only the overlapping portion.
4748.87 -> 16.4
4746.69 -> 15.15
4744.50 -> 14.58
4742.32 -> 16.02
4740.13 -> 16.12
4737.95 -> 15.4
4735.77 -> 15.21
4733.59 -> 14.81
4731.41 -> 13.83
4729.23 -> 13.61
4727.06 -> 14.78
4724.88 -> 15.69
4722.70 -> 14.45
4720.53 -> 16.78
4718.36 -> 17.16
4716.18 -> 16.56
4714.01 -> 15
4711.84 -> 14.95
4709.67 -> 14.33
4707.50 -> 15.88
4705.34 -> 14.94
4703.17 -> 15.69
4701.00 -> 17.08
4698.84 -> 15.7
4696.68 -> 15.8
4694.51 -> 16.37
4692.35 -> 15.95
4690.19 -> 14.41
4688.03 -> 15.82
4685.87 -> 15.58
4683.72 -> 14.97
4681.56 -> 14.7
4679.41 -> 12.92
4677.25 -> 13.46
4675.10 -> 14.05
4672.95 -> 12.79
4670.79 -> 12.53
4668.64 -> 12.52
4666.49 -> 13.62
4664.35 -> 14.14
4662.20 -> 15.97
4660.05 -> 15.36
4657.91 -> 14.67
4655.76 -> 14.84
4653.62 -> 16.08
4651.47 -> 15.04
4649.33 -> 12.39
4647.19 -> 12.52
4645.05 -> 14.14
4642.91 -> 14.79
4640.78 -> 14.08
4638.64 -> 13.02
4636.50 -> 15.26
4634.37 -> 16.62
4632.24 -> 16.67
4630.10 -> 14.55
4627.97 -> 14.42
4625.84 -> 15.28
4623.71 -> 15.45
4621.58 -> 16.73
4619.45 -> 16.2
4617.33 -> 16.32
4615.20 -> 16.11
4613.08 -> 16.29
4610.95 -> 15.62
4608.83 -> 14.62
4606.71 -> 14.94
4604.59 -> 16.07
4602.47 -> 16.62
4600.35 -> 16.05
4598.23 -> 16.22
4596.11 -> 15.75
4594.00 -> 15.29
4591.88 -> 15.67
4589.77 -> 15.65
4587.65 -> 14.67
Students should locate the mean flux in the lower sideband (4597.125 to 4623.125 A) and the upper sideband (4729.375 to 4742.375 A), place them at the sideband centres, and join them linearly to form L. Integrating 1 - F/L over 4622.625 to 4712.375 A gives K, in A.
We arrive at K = 4.6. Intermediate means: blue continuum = 16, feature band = 14.7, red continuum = 15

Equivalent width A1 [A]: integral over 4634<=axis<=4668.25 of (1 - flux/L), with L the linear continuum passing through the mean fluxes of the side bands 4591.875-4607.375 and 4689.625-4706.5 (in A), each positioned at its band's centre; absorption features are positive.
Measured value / 3.0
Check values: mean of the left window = 15.9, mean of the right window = 15.8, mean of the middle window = 14.5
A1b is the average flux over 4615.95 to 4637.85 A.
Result 15.7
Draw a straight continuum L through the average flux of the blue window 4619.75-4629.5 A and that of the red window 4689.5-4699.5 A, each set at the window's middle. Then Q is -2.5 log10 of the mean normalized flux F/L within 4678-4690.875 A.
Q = 0.068 mag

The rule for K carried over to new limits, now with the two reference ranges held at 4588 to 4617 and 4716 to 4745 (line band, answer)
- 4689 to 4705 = -0.39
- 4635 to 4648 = 1.28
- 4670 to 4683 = 1.71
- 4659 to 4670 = 0.90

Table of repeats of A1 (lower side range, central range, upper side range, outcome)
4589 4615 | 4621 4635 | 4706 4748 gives 0.04 A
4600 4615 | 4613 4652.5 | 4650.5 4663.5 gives 1.31 A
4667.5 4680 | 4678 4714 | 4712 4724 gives -2.06 A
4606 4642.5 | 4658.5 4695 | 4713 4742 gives 2.35 A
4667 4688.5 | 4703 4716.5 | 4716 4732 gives -0.33 A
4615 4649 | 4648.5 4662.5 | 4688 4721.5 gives 0.36 A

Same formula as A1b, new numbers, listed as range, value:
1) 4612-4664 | 15.1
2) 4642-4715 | 14.7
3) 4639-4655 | 14.1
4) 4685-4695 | 15.6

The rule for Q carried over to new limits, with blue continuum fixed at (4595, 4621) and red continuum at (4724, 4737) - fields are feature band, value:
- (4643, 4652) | 0.15 mag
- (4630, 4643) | 0.04 mag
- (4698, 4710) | -0.05 mag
